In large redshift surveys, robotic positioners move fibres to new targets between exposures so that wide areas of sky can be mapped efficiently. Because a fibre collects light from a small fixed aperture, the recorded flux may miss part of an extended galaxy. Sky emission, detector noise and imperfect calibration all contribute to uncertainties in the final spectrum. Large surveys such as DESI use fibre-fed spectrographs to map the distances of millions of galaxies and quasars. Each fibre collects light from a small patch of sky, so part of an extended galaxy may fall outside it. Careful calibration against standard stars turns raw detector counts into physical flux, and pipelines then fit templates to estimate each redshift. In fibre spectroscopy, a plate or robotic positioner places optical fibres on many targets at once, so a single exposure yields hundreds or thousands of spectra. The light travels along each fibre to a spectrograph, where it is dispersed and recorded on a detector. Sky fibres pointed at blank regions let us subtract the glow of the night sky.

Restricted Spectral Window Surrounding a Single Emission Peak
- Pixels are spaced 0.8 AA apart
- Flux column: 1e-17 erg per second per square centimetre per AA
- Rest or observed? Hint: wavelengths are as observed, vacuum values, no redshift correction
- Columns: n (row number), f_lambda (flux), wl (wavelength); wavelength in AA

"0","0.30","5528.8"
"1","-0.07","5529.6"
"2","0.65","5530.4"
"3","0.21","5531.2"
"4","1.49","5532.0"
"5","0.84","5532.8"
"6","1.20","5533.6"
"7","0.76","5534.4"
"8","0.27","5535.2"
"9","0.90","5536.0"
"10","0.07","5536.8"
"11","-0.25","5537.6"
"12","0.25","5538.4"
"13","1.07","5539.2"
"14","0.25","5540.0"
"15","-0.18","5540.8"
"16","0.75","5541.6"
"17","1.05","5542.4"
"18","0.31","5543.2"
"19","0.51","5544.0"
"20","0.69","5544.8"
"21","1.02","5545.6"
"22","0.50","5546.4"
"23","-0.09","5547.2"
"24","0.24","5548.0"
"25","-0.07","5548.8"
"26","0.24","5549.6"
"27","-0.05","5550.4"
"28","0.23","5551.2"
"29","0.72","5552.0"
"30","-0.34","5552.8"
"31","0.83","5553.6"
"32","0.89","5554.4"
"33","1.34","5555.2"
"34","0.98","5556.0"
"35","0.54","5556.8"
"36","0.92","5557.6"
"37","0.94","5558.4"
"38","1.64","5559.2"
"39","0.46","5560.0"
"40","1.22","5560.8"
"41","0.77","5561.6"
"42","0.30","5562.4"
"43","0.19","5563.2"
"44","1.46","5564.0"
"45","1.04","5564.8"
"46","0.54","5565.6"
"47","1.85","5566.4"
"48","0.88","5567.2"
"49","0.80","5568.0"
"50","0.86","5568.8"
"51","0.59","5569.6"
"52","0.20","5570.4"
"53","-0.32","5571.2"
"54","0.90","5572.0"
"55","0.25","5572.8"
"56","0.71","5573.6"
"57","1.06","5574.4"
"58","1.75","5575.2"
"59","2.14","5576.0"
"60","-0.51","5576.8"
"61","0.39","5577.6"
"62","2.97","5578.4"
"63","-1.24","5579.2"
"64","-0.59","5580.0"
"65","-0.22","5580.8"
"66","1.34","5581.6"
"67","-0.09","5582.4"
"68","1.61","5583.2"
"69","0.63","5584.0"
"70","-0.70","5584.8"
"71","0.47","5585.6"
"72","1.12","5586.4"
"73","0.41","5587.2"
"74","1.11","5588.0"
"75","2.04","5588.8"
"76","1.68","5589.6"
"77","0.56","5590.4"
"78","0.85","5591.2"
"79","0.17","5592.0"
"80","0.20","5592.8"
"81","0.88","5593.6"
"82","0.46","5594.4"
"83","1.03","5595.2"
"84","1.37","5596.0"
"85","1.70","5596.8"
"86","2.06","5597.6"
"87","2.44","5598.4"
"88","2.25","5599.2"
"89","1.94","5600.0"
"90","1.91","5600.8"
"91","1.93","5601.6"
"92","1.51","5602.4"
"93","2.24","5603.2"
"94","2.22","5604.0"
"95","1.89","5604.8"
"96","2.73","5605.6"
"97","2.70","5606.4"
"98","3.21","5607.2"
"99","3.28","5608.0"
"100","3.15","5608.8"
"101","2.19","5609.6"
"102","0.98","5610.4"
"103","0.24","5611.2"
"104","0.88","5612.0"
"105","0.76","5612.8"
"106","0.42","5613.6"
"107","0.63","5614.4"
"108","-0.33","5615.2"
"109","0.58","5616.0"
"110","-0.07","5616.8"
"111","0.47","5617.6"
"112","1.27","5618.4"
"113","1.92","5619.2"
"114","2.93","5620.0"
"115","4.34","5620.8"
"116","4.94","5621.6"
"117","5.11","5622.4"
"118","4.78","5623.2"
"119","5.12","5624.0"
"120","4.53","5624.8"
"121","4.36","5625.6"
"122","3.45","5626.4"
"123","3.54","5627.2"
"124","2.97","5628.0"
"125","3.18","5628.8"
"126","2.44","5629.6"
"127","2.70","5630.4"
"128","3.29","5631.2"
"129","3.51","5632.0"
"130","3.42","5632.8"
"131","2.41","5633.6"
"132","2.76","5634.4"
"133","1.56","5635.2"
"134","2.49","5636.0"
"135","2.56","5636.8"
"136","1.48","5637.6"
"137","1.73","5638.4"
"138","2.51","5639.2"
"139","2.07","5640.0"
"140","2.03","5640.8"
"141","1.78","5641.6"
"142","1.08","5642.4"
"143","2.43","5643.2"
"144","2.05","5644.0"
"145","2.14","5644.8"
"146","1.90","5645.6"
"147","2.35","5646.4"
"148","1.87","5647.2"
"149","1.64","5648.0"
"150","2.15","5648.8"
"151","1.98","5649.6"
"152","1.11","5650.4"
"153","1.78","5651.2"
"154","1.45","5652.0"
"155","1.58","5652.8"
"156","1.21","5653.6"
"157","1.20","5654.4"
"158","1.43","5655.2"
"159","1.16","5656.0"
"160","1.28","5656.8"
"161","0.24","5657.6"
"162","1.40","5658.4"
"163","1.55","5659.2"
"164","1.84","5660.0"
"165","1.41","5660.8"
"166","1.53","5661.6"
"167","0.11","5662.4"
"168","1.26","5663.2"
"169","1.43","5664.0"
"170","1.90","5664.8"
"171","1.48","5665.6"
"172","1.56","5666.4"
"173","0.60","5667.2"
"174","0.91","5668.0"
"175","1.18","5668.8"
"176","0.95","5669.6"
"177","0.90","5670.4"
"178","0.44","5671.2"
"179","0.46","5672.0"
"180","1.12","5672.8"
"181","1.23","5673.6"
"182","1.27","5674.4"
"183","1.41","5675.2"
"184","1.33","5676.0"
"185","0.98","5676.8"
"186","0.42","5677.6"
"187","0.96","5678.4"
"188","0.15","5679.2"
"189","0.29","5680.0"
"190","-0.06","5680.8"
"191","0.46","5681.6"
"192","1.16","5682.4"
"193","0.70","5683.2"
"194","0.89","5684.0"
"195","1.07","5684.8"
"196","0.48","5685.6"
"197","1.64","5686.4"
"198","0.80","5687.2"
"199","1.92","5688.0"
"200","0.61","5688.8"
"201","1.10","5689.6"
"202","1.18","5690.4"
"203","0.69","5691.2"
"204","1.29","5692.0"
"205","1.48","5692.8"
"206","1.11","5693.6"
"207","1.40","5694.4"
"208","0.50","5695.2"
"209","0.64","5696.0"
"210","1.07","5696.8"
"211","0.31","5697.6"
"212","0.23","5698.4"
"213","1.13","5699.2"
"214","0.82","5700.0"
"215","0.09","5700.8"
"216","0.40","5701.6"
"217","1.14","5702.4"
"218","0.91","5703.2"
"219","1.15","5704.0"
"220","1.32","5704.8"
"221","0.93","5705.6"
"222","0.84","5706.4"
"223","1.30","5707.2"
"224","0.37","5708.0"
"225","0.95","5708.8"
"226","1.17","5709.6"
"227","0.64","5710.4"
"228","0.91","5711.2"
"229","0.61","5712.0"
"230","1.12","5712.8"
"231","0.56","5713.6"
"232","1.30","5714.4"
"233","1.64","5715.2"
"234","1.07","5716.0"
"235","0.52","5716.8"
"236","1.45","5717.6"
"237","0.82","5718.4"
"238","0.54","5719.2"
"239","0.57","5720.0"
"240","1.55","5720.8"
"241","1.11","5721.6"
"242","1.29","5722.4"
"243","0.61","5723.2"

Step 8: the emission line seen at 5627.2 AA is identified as Lyman alpha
